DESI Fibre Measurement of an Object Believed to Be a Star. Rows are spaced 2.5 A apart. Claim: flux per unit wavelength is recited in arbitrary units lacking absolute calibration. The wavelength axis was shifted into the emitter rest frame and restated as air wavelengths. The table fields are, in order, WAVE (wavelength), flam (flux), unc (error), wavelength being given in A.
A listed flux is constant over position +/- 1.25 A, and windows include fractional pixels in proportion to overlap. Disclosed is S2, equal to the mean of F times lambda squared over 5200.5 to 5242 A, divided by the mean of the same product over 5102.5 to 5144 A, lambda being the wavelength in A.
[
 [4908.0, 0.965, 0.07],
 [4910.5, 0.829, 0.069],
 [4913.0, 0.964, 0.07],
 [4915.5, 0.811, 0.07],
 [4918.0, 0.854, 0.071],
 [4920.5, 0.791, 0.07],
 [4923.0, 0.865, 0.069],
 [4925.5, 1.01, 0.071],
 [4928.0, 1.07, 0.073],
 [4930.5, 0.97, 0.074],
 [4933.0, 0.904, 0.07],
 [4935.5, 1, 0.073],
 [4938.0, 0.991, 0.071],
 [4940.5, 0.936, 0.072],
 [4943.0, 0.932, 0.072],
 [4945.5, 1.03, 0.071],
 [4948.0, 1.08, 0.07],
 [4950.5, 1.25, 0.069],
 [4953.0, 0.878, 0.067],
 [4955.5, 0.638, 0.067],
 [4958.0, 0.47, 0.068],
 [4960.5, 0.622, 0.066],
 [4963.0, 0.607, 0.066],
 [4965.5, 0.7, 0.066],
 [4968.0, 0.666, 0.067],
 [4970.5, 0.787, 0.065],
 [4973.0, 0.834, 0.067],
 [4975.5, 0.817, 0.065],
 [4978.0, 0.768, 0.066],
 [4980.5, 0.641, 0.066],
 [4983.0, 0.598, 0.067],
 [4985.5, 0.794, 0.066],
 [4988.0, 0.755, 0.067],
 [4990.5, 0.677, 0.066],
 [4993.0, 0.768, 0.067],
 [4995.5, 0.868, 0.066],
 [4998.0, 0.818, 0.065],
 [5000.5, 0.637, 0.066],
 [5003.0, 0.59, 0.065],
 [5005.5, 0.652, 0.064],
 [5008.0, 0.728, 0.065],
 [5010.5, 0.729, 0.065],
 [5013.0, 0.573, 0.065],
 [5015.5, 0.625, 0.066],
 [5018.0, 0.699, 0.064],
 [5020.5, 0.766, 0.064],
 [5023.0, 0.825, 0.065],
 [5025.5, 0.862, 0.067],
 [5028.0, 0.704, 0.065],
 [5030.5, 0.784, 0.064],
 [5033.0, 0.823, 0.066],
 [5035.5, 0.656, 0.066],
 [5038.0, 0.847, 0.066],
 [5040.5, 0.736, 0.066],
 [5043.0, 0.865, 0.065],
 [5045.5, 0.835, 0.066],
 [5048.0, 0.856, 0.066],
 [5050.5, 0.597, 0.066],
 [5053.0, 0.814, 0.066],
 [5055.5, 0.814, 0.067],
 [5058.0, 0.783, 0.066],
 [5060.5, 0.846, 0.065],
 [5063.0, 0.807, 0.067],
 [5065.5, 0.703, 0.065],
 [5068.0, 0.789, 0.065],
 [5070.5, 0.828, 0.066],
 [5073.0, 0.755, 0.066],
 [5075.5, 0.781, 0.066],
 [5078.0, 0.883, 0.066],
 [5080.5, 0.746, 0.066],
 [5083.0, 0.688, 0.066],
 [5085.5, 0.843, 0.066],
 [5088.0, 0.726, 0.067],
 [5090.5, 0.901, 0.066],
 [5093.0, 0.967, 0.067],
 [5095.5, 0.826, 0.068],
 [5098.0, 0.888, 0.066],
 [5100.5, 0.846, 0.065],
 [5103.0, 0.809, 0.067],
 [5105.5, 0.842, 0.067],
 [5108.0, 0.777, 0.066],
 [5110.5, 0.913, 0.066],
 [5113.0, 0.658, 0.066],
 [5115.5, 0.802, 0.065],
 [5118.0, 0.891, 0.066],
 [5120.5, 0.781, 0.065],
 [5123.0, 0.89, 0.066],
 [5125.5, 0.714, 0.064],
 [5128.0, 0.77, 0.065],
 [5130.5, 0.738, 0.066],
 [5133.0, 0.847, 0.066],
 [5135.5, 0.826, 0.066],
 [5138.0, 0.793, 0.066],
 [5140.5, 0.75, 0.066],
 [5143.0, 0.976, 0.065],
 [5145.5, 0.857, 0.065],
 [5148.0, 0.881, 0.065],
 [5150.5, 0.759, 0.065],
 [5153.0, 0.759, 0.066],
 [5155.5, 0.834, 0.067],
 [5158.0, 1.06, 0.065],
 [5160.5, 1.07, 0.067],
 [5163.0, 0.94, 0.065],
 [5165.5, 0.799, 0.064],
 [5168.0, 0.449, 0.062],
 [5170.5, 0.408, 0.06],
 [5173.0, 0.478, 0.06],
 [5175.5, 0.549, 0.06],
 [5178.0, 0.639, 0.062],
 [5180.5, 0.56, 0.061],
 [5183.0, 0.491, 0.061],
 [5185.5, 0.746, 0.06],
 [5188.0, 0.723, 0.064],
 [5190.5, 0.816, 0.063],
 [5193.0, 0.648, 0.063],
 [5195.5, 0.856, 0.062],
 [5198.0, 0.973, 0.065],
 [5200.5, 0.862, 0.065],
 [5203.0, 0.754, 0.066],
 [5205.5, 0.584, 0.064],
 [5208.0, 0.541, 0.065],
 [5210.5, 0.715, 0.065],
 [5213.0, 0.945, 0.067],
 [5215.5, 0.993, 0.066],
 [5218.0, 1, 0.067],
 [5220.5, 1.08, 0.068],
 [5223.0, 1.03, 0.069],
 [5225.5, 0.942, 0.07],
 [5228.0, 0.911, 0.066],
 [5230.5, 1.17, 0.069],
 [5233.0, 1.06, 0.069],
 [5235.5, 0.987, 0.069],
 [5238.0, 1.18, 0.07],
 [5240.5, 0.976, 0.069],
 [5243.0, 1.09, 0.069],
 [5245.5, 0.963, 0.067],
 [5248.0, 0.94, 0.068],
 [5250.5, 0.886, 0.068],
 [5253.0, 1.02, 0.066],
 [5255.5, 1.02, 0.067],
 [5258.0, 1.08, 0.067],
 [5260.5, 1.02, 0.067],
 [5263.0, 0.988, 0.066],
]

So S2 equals 1.2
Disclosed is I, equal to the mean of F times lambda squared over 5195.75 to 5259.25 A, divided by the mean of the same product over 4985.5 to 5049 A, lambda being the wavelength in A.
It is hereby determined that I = 1.4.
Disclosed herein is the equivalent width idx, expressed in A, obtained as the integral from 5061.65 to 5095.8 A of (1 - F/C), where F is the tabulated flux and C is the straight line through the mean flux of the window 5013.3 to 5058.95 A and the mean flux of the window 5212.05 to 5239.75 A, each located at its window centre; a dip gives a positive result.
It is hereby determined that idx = 1.0 A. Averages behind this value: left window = 0.768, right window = 1.03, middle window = 0.803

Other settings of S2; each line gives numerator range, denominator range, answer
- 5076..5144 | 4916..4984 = 1.04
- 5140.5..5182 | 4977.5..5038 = 1.10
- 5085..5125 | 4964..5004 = 1.19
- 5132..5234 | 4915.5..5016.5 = 1.10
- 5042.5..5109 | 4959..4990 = 1.18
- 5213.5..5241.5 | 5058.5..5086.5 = 1.39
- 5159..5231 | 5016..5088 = 1.06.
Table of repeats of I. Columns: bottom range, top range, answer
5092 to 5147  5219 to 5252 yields 1.29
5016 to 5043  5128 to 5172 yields 1.10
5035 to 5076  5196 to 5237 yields 1.23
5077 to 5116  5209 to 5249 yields 1.28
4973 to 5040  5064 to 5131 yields 1.14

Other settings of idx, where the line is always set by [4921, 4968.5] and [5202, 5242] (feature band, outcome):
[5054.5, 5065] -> 1.1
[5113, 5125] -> 1.3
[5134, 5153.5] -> 1.9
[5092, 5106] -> 0.7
